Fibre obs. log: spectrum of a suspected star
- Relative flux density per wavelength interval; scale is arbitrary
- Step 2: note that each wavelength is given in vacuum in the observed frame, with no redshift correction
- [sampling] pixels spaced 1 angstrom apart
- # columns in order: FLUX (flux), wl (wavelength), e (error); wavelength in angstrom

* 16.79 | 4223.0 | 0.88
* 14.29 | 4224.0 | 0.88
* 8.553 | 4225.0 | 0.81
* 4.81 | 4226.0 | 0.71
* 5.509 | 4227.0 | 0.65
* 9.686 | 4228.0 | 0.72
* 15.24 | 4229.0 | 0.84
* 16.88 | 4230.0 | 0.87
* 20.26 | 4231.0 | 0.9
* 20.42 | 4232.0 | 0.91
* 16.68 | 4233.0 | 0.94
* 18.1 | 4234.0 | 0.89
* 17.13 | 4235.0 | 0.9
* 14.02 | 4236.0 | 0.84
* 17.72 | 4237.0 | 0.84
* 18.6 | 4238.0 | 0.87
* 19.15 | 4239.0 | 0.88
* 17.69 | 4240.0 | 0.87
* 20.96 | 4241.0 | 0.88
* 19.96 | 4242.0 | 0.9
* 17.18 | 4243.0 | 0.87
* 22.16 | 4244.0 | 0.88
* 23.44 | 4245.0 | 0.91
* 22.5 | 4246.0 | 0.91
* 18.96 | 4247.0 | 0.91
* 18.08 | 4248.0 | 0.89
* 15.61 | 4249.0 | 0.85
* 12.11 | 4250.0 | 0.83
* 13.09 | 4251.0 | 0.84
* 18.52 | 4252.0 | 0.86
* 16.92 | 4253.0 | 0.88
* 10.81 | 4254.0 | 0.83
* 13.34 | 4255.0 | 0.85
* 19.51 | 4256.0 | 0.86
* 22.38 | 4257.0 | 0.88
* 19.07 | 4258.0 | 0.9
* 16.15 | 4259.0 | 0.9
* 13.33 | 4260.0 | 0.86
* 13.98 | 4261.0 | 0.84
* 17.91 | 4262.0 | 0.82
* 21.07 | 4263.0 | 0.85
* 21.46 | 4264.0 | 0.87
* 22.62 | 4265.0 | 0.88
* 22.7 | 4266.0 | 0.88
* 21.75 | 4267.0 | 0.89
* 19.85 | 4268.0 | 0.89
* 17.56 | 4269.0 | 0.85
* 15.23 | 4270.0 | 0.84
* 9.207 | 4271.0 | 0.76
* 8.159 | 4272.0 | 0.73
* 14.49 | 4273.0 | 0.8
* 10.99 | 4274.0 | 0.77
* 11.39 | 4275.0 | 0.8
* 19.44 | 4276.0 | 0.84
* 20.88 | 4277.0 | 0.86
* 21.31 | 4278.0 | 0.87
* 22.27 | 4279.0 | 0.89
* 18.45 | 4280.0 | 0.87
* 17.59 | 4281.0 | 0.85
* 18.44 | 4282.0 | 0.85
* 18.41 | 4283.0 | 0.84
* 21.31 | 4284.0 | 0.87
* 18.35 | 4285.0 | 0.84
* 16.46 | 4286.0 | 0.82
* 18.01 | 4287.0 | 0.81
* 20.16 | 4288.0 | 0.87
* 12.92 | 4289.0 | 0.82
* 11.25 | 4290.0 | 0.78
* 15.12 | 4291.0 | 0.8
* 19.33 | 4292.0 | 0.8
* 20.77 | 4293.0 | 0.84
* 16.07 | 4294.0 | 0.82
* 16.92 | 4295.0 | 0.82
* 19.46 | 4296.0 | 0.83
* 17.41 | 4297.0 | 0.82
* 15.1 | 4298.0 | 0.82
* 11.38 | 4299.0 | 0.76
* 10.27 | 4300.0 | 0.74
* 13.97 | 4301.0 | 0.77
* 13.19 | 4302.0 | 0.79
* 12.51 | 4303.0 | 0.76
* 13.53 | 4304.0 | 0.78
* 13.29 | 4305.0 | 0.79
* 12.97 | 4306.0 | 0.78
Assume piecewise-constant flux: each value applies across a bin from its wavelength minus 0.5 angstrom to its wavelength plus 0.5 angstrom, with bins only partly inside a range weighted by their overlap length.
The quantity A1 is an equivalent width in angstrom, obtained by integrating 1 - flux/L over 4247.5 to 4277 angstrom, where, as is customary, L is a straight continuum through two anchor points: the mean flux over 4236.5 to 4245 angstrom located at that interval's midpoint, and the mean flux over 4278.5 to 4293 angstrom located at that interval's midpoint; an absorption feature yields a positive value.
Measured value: 3.4 angstrom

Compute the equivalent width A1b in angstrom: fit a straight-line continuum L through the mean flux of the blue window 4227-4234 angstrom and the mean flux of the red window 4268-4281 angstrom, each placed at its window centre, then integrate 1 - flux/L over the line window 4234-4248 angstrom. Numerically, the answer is -2.8 angstrom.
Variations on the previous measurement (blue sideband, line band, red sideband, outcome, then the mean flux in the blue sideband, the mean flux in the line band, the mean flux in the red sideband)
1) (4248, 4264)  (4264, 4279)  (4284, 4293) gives -0.4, 16.5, 17.2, 17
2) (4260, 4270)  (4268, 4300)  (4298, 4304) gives -2.0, 19.3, 16.5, 12.6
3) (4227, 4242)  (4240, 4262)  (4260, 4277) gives -0.8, 17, 17.5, 16.8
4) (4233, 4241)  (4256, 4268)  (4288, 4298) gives -1.5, 17.7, 19.3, 16.7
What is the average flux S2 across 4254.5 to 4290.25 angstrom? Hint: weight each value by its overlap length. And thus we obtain 17.5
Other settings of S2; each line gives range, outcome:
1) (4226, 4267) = 17.4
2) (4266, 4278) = 15.9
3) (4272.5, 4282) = 17.5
